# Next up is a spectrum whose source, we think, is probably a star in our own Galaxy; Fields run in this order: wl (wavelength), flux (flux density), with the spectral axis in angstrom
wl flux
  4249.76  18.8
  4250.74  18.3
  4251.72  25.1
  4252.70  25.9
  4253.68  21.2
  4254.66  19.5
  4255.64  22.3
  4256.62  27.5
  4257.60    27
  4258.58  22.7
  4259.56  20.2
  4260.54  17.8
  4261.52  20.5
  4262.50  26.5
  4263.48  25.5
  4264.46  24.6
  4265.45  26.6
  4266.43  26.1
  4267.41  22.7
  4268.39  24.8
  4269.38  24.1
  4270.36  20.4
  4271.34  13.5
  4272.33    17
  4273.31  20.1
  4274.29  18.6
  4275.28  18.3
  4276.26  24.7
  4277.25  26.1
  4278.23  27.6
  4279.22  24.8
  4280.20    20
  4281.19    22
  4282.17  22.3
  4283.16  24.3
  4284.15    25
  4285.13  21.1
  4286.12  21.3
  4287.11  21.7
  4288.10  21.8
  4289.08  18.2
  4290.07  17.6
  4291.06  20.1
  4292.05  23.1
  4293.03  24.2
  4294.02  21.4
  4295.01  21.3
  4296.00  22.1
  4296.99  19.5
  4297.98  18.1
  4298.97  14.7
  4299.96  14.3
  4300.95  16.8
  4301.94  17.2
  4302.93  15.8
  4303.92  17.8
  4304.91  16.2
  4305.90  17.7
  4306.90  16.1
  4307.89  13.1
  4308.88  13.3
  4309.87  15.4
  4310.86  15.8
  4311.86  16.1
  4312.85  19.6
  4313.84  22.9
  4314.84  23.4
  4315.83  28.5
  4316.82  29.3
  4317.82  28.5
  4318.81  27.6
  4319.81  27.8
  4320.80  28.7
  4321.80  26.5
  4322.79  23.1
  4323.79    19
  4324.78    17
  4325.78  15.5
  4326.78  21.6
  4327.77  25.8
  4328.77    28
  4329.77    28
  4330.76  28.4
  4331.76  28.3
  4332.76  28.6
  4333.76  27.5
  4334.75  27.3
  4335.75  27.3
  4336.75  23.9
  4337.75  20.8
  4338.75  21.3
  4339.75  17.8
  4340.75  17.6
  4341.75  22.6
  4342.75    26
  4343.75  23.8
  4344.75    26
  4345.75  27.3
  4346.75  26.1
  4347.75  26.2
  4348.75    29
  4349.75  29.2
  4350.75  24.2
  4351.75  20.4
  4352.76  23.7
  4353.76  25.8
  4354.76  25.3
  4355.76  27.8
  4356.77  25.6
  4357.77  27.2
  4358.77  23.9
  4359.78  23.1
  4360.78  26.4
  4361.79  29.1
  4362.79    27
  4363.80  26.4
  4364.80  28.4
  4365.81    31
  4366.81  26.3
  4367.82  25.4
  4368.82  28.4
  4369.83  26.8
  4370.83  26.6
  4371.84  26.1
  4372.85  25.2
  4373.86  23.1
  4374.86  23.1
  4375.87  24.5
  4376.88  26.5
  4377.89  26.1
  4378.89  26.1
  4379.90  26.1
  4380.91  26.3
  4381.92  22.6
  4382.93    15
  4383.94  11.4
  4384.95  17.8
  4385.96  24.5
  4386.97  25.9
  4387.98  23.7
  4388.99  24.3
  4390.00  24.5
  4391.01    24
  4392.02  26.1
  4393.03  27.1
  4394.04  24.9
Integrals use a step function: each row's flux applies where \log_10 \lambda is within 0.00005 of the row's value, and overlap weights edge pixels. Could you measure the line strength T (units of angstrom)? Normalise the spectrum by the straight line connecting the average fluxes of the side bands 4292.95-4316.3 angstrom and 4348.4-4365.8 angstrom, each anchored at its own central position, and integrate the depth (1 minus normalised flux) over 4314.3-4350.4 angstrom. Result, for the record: -4.5 angstrom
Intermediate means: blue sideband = 18.3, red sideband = 26.1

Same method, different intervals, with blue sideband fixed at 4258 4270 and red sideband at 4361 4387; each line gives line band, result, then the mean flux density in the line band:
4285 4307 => 4.4 angstrom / 19.1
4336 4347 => 0.6 angstrom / 23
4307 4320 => 1.5 angstrom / 21.3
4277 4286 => 0.1 angstrom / 23.5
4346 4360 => -0.6 angstrom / 25.6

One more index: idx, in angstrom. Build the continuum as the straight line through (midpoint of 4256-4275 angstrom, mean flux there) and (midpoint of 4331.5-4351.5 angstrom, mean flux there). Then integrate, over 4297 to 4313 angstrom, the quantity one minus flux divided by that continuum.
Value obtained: 5.1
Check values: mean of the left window 22.4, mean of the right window 24.9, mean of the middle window 16.2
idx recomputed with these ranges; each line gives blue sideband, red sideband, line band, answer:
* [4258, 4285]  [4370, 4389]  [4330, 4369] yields -4.1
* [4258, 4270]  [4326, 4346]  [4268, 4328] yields 8.2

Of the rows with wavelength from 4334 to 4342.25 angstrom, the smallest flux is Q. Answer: 17.6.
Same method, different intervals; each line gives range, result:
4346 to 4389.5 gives 11.4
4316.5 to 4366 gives 15.5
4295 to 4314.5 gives 13.1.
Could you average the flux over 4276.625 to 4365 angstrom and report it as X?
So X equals 22.8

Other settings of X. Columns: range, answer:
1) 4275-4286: 23.3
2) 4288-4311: 18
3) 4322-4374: 25.1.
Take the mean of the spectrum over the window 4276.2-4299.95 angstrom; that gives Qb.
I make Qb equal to 21.6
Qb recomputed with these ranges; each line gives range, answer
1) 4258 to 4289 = 22.3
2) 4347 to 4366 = 26.2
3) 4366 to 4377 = 25.8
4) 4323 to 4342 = 23.5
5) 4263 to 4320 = 21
